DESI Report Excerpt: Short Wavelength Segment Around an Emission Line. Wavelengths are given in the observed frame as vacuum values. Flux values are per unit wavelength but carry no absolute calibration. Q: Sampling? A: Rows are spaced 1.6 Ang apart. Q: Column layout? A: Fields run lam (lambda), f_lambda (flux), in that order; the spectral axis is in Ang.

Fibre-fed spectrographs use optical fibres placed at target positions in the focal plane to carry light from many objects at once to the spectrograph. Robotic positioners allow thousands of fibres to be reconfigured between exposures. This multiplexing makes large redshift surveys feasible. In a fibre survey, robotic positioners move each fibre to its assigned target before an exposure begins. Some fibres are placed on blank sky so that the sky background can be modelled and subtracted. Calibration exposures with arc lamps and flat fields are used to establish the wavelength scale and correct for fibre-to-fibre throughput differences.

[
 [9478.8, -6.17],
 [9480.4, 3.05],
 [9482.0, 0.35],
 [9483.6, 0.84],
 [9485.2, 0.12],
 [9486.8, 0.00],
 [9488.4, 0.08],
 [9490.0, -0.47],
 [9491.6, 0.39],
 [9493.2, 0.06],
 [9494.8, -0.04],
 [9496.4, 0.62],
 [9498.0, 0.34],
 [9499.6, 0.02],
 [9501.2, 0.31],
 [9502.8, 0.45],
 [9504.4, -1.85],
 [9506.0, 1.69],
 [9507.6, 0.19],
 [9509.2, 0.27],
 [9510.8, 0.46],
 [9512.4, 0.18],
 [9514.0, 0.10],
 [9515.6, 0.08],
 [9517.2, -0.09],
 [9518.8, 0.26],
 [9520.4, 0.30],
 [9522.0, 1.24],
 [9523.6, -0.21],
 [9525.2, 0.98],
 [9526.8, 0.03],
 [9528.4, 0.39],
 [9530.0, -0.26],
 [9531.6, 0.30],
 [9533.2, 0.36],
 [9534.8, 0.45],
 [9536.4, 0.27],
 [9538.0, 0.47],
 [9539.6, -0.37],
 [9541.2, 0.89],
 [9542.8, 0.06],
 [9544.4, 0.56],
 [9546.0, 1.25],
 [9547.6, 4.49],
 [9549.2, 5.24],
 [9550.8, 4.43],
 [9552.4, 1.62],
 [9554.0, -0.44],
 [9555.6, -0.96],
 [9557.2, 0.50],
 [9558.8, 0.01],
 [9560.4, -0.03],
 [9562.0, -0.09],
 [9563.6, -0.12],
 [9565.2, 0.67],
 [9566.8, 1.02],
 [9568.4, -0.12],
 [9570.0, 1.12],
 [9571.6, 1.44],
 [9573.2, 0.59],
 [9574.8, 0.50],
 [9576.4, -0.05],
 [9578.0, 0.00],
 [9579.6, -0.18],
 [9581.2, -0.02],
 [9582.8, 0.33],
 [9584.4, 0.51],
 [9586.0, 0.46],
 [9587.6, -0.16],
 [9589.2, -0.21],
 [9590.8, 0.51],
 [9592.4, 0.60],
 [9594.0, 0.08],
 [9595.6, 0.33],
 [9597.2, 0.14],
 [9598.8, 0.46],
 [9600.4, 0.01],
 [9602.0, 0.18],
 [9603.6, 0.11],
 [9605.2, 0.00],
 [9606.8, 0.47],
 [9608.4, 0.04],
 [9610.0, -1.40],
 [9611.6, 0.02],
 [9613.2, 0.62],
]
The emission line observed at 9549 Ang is [O III] 5007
